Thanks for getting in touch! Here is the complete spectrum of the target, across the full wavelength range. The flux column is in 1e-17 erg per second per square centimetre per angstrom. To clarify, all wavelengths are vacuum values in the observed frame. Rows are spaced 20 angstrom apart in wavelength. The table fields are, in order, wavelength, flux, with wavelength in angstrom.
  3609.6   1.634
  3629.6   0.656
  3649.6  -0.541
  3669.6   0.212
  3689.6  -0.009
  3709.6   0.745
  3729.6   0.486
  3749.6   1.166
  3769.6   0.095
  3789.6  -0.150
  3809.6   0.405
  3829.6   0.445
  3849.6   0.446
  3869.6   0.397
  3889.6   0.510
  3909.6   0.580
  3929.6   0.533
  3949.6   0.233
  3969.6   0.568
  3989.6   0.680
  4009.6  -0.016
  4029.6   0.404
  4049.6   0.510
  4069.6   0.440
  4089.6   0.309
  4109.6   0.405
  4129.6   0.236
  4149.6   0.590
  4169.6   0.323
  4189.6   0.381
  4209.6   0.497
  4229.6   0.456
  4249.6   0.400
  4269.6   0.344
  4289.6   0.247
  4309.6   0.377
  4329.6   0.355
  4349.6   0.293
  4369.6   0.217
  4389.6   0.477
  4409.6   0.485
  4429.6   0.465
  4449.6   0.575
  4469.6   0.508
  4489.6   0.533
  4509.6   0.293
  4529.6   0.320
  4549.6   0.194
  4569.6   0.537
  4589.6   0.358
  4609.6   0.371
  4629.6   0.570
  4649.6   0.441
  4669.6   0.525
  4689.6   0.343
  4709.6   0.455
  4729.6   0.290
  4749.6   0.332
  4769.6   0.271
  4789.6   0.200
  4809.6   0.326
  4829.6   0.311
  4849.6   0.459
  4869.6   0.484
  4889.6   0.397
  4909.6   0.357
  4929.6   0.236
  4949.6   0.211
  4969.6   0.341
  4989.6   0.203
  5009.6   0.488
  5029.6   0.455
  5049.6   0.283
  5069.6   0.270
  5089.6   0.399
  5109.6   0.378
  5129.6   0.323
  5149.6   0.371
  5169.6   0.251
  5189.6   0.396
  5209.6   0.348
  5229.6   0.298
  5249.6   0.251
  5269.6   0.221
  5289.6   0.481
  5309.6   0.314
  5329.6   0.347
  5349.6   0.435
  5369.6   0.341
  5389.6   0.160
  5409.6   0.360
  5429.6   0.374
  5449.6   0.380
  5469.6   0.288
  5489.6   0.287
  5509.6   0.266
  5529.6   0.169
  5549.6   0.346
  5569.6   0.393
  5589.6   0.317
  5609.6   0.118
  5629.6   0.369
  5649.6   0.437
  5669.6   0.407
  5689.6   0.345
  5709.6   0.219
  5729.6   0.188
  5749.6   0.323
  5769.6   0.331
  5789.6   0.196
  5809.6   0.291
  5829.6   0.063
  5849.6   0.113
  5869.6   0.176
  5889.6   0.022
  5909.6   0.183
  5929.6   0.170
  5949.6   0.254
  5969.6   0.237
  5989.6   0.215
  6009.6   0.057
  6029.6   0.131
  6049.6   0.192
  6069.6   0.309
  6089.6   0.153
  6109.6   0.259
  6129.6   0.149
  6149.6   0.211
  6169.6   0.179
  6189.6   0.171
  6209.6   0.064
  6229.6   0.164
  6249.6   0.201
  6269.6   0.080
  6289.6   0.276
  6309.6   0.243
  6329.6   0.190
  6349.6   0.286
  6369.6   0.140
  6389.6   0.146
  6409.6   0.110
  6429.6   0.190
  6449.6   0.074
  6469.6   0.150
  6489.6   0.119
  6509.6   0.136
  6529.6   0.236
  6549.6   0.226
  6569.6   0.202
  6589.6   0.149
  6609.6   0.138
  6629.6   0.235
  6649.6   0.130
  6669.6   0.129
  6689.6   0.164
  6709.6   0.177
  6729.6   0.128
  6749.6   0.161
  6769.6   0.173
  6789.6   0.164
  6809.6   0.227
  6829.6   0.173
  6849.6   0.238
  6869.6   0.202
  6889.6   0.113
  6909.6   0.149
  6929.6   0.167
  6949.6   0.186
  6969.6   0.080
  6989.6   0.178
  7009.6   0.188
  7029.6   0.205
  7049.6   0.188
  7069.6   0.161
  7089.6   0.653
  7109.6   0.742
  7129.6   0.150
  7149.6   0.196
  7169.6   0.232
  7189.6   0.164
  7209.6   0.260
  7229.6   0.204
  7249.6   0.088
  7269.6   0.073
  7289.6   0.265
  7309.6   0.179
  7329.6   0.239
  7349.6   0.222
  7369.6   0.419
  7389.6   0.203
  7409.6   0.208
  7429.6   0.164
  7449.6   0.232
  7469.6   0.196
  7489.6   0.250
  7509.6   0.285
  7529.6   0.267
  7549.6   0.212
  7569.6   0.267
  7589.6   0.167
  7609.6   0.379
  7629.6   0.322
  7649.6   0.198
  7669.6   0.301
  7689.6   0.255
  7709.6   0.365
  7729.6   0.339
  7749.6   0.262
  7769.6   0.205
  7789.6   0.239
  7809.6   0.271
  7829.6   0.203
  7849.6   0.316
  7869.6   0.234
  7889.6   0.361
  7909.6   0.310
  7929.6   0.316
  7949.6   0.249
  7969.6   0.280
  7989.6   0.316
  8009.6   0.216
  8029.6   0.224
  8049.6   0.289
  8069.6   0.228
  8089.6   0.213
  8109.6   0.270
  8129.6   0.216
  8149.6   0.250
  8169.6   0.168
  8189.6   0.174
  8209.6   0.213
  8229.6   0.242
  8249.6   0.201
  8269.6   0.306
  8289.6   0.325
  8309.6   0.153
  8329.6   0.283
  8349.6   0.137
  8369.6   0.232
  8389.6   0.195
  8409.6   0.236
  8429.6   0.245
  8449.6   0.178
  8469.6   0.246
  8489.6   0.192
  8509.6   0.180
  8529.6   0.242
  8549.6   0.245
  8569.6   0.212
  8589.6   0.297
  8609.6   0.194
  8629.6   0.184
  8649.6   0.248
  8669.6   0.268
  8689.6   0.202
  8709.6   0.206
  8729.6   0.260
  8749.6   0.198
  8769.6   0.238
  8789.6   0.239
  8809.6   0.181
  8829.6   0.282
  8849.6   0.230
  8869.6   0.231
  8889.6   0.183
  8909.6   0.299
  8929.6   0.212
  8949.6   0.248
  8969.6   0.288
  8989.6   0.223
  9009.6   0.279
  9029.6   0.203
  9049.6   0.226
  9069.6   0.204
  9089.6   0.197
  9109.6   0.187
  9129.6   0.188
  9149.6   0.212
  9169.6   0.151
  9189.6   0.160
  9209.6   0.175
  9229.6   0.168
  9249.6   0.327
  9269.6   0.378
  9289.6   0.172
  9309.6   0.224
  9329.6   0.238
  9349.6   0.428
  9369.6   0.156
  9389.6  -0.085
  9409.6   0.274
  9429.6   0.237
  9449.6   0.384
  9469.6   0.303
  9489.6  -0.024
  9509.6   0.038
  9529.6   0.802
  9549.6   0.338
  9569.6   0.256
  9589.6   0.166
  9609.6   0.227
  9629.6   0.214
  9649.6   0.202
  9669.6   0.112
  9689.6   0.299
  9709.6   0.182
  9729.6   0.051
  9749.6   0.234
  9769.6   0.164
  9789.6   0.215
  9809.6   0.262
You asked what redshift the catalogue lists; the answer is 0.90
